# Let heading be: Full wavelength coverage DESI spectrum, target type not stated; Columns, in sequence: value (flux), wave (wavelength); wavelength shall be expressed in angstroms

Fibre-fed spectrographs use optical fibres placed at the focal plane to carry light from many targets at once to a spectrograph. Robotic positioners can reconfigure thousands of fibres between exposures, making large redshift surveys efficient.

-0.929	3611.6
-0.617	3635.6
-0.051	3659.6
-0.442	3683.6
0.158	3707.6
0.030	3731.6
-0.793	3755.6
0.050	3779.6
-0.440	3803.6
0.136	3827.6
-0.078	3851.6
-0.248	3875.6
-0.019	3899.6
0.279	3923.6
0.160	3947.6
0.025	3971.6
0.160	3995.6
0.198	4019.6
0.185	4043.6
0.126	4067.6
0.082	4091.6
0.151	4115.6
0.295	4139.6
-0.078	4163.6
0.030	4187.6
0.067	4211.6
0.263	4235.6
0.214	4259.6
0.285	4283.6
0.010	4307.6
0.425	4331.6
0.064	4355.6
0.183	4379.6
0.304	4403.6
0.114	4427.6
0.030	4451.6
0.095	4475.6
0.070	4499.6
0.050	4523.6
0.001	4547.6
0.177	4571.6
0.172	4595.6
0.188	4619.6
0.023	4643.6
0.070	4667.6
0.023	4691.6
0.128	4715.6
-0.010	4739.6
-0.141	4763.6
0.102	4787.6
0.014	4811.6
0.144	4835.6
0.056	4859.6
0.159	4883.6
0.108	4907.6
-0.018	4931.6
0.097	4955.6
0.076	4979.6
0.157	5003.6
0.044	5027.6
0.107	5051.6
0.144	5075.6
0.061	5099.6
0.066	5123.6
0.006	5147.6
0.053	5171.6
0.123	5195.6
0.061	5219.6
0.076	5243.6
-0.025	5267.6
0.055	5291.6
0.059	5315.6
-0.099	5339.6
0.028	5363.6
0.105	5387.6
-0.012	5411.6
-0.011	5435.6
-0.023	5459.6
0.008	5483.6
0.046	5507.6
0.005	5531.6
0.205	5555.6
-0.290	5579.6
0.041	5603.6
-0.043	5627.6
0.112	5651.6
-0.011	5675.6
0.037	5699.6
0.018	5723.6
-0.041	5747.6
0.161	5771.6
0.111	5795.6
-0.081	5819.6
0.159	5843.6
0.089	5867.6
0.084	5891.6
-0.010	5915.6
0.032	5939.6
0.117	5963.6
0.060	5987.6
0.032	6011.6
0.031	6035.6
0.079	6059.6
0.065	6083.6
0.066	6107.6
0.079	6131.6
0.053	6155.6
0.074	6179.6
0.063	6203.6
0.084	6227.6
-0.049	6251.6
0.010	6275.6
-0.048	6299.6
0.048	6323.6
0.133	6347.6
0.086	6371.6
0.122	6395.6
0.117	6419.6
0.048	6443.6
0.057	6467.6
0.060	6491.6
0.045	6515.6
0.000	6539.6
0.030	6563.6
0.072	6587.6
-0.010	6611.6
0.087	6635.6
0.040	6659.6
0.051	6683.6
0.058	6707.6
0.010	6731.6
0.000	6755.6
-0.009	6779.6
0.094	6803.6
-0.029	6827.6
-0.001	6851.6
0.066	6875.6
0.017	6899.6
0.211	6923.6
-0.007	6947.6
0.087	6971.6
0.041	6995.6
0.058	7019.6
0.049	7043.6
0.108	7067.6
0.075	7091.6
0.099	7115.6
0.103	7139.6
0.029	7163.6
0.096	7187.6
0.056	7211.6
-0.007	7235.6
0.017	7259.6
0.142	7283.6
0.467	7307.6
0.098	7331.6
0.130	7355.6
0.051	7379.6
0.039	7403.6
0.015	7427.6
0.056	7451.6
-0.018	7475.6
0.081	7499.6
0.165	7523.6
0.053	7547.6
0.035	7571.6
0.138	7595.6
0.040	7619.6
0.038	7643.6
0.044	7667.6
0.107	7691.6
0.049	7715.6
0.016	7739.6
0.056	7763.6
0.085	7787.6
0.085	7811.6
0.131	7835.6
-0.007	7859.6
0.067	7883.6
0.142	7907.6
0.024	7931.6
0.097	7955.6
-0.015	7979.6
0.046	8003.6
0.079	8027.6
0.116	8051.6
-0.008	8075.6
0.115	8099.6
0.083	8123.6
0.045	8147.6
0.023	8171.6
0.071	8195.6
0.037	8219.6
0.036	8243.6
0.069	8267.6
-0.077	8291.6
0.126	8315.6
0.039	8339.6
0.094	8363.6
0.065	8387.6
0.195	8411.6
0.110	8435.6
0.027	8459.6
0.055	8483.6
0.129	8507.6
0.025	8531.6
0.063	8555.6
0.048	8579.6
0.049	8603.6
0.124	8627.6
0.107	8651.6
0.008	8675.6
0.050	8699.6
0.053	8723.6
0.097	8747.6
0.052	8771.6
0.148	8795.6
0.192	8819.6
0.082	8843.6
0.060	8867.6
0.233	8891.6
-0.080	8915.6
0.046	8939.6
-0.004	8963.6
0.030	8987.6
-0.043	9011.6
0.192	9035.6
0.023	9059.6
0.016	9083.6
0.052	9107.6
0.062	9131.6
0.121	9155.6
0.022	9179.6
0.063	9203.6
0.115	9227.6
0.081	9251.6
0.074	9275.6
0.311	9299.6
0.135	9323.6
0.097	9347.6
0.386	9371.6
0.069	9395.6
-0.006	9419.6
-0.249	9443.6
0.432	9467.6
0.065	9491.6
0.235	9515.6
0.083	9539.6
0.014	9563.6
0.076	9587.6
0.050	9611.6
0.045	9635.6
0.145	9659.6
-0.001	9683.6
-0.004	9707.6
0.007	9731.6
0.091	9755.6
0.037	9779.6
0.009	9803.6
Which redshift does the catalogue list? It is 0.86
